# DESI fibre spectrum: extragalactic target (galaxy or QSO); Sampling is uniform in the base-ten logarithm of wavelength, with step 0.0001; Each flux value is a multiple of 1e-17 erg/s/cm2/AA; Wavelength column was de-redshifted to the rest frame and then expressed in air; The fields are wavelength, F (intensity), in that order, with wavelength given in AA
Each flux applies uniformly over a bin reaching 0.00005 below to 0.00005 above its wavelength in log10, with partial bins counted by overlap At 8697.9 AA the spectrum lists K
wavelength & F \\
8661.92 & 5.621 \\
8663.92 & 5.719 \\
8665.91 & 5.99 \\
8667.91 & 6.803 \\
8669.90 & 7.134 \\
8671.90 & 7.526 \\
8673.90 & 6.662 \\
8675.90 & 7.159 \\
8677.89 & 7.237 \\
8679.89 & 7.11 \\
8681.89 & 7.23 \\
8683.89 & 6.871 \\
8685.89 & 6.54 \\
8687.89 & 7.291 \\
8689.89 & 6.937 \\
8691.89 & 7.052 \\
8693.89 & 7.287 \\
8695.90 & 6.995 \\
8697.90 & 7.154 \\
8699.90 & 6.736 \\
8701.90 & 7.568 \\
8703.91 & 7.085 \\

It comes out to 7.154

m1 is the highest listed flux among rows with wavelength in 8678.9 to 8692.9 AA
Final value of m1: 7.291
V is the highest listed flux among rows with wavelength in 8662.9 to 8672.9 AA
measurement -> 7.526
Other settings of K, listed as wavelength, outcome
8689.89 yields 6.937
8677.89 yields 7.237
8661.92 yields 5.621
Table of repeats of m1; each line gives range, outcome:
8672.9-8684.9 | 7.237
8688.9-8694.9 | 7.287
